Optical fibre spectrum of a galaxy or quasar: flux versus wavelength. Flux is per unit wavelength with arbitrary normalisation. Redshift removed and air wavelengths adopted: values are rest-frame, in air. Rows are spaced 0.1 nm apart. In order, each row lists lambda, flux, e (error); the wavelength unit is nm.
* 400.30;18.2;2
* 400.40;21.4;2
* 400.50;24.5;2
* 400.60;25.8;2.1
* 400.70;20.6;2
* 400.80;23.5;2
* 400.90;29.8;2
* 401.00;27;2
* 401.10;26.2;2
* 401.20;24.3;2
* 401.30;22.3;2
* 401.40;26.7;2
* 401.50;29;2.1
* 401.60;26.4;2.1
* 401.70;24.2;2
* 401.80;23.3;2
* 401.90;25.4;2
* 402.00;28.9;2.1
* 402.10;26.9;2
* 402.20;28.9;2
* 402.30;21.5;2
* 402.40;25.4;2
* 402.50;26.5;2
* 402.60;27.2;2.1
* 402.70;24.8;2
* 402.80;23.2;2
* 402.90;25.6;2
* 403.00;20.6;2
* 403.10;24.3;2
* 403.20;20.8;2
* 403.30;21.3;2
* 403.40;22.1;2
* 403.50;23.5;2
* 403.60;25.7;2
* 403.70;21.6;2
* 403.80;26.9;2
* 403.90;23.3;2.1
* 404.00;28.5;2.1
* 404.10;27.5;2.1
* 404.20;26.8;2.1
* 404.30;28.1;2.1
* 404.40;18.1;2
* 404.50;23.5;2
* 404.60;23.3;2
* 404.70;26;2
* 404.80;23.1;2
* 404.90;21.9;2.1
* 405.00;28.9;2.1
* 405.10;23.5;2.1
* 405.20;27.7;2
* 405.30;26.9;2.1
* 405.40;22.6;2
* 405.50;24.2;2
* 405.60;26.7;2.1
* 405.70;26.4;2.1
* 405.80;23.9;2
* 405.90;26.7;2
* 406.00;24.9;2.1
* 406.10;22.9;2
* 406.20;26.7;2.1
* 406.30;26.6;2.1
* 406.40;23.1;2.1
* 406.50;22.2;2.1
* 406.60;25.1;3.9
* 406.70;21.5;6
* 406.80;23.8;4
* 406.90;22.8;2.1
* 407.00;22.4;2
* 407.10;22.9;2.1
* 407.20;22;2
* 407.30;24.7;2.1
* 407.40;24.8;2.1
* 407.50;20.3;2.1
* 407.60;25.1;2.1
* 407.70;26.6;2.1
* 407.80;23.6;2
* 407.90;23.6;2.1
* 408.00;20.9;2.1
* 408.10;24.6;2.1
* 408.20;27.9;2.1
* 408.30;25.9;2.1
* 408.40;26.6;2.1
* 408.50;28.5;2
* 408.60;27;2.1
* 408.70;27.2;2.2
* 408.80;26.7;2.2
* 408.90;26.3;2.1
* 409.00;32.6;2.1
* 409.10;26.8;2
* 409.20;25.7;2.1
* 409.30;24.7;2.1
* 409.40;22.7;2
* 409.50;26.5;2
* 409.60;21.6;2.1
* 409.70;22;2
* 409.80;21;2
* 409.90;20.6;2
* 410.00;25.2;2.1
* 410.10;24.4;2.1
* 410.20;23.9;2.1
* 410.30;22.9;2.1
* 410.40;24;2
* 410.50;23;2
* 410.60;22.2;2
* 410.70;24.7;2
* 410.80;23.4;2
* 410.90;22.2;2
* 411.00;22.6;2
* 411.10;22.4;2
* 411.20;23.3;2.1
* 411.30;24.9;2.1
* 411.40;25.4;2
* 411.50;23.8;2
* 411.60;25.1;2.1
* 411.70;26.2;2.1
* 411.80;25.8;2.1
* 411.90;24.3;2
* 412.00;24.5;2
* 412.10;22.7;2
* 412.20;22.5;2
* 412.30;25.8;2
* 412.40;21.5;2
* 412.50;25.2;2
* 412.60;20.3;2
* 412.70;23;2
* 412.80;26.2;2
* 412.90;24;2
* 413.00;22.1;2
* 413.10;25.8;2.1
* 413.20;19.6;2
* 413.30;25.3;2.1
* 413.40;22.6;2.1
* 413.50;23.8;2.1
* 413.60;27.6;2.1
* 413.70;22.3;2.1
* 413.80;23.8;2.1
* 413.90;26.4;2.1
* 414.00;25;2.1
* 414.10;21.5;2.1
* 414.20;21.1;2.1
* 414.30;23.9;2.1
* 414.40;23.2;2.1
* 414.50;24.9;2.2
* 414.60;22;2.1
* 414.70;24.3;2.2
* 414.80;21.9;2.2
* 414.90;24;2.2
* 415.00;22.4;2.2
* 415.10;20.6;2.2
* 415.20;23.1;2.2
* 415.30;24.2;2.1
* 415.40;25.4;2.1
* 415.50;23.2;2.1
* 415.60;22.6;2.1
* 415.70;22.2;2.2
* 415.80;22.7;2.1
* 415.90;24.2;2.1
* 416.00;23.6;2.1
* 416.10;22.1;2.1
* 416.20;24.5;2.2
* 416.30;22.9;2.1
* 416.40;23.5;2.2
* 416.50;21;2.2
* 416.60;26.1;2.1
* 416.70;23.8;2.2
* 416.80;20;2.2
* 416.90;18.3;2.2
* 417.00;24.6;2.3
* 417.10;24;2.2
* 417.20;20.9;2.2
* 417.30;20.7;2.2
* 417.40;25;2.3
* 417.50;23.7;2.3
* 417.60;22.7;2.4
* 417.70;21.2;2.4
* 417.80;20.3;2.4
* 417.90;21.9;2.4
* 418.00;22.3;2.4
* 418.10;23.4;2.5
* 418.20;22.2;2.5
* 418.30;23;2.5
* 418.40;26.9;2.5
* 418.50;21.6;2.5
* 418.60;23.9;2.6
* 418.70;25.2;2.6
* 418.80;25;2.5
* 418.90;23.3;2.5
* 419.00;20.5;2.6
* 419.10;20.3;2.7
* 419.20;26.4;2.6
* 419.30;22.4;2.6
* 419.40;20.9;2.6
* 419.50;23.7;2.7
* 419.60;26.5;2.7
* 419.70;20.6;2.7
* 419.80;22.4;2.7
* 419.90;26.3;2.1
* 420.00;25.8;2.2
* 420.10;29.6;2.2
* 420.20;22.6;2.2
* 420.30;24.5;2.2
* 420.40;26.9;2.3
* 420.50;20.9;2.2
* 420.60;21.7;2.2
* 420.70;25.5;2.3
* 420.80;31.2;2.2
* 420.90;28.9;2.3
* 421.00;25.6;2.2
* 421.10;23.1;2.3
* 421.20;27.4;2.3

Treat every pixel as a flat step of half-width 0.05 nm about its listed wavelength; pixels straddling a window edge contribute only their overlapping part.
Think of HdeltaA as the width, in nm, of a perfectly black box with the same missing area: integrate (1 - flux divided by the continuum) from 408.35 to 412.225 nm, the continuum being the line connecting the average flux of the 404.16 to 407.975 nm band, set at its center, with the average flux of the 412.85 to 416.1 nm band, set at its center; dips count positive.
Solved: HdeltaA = -0.11 nm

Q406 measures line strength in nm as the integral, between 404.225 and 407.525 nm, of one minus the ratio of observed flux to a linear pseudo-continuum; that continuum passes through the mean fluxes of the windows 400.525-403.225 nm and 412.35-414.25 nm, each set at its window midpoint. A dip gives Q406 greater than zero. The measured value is 0.05 nm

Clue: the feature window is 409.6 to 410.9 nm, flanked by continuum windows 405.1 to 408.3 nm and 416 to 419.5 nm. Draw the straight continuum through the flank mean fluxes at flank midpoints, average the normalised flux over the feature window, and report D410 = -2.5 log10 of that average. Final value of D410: 0.038 mag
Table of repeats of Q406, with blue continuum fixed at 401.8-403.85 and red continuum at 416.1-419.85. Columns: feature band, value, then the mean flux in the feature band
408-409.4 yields -0.16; 26.6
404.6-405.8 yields -0.04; 25.1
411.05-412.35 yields -0.05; 24.4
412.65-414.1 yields -0.04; 24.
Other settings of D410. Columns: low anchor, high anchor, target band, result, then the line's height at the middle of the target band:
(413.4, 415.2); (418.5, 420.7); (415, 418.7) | 0.03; 23.6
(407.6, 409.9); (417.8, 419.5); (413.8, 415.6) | 0.03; 23.9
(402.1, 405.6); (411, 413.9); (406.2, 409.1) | -0.03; 24.3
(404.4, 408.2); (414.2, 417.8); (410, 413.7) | -0.02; 23.4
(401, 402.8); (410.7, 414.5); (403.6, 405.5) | 0.01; 25.2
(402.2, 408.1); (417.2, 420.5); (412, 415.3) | 0.01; 23.7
